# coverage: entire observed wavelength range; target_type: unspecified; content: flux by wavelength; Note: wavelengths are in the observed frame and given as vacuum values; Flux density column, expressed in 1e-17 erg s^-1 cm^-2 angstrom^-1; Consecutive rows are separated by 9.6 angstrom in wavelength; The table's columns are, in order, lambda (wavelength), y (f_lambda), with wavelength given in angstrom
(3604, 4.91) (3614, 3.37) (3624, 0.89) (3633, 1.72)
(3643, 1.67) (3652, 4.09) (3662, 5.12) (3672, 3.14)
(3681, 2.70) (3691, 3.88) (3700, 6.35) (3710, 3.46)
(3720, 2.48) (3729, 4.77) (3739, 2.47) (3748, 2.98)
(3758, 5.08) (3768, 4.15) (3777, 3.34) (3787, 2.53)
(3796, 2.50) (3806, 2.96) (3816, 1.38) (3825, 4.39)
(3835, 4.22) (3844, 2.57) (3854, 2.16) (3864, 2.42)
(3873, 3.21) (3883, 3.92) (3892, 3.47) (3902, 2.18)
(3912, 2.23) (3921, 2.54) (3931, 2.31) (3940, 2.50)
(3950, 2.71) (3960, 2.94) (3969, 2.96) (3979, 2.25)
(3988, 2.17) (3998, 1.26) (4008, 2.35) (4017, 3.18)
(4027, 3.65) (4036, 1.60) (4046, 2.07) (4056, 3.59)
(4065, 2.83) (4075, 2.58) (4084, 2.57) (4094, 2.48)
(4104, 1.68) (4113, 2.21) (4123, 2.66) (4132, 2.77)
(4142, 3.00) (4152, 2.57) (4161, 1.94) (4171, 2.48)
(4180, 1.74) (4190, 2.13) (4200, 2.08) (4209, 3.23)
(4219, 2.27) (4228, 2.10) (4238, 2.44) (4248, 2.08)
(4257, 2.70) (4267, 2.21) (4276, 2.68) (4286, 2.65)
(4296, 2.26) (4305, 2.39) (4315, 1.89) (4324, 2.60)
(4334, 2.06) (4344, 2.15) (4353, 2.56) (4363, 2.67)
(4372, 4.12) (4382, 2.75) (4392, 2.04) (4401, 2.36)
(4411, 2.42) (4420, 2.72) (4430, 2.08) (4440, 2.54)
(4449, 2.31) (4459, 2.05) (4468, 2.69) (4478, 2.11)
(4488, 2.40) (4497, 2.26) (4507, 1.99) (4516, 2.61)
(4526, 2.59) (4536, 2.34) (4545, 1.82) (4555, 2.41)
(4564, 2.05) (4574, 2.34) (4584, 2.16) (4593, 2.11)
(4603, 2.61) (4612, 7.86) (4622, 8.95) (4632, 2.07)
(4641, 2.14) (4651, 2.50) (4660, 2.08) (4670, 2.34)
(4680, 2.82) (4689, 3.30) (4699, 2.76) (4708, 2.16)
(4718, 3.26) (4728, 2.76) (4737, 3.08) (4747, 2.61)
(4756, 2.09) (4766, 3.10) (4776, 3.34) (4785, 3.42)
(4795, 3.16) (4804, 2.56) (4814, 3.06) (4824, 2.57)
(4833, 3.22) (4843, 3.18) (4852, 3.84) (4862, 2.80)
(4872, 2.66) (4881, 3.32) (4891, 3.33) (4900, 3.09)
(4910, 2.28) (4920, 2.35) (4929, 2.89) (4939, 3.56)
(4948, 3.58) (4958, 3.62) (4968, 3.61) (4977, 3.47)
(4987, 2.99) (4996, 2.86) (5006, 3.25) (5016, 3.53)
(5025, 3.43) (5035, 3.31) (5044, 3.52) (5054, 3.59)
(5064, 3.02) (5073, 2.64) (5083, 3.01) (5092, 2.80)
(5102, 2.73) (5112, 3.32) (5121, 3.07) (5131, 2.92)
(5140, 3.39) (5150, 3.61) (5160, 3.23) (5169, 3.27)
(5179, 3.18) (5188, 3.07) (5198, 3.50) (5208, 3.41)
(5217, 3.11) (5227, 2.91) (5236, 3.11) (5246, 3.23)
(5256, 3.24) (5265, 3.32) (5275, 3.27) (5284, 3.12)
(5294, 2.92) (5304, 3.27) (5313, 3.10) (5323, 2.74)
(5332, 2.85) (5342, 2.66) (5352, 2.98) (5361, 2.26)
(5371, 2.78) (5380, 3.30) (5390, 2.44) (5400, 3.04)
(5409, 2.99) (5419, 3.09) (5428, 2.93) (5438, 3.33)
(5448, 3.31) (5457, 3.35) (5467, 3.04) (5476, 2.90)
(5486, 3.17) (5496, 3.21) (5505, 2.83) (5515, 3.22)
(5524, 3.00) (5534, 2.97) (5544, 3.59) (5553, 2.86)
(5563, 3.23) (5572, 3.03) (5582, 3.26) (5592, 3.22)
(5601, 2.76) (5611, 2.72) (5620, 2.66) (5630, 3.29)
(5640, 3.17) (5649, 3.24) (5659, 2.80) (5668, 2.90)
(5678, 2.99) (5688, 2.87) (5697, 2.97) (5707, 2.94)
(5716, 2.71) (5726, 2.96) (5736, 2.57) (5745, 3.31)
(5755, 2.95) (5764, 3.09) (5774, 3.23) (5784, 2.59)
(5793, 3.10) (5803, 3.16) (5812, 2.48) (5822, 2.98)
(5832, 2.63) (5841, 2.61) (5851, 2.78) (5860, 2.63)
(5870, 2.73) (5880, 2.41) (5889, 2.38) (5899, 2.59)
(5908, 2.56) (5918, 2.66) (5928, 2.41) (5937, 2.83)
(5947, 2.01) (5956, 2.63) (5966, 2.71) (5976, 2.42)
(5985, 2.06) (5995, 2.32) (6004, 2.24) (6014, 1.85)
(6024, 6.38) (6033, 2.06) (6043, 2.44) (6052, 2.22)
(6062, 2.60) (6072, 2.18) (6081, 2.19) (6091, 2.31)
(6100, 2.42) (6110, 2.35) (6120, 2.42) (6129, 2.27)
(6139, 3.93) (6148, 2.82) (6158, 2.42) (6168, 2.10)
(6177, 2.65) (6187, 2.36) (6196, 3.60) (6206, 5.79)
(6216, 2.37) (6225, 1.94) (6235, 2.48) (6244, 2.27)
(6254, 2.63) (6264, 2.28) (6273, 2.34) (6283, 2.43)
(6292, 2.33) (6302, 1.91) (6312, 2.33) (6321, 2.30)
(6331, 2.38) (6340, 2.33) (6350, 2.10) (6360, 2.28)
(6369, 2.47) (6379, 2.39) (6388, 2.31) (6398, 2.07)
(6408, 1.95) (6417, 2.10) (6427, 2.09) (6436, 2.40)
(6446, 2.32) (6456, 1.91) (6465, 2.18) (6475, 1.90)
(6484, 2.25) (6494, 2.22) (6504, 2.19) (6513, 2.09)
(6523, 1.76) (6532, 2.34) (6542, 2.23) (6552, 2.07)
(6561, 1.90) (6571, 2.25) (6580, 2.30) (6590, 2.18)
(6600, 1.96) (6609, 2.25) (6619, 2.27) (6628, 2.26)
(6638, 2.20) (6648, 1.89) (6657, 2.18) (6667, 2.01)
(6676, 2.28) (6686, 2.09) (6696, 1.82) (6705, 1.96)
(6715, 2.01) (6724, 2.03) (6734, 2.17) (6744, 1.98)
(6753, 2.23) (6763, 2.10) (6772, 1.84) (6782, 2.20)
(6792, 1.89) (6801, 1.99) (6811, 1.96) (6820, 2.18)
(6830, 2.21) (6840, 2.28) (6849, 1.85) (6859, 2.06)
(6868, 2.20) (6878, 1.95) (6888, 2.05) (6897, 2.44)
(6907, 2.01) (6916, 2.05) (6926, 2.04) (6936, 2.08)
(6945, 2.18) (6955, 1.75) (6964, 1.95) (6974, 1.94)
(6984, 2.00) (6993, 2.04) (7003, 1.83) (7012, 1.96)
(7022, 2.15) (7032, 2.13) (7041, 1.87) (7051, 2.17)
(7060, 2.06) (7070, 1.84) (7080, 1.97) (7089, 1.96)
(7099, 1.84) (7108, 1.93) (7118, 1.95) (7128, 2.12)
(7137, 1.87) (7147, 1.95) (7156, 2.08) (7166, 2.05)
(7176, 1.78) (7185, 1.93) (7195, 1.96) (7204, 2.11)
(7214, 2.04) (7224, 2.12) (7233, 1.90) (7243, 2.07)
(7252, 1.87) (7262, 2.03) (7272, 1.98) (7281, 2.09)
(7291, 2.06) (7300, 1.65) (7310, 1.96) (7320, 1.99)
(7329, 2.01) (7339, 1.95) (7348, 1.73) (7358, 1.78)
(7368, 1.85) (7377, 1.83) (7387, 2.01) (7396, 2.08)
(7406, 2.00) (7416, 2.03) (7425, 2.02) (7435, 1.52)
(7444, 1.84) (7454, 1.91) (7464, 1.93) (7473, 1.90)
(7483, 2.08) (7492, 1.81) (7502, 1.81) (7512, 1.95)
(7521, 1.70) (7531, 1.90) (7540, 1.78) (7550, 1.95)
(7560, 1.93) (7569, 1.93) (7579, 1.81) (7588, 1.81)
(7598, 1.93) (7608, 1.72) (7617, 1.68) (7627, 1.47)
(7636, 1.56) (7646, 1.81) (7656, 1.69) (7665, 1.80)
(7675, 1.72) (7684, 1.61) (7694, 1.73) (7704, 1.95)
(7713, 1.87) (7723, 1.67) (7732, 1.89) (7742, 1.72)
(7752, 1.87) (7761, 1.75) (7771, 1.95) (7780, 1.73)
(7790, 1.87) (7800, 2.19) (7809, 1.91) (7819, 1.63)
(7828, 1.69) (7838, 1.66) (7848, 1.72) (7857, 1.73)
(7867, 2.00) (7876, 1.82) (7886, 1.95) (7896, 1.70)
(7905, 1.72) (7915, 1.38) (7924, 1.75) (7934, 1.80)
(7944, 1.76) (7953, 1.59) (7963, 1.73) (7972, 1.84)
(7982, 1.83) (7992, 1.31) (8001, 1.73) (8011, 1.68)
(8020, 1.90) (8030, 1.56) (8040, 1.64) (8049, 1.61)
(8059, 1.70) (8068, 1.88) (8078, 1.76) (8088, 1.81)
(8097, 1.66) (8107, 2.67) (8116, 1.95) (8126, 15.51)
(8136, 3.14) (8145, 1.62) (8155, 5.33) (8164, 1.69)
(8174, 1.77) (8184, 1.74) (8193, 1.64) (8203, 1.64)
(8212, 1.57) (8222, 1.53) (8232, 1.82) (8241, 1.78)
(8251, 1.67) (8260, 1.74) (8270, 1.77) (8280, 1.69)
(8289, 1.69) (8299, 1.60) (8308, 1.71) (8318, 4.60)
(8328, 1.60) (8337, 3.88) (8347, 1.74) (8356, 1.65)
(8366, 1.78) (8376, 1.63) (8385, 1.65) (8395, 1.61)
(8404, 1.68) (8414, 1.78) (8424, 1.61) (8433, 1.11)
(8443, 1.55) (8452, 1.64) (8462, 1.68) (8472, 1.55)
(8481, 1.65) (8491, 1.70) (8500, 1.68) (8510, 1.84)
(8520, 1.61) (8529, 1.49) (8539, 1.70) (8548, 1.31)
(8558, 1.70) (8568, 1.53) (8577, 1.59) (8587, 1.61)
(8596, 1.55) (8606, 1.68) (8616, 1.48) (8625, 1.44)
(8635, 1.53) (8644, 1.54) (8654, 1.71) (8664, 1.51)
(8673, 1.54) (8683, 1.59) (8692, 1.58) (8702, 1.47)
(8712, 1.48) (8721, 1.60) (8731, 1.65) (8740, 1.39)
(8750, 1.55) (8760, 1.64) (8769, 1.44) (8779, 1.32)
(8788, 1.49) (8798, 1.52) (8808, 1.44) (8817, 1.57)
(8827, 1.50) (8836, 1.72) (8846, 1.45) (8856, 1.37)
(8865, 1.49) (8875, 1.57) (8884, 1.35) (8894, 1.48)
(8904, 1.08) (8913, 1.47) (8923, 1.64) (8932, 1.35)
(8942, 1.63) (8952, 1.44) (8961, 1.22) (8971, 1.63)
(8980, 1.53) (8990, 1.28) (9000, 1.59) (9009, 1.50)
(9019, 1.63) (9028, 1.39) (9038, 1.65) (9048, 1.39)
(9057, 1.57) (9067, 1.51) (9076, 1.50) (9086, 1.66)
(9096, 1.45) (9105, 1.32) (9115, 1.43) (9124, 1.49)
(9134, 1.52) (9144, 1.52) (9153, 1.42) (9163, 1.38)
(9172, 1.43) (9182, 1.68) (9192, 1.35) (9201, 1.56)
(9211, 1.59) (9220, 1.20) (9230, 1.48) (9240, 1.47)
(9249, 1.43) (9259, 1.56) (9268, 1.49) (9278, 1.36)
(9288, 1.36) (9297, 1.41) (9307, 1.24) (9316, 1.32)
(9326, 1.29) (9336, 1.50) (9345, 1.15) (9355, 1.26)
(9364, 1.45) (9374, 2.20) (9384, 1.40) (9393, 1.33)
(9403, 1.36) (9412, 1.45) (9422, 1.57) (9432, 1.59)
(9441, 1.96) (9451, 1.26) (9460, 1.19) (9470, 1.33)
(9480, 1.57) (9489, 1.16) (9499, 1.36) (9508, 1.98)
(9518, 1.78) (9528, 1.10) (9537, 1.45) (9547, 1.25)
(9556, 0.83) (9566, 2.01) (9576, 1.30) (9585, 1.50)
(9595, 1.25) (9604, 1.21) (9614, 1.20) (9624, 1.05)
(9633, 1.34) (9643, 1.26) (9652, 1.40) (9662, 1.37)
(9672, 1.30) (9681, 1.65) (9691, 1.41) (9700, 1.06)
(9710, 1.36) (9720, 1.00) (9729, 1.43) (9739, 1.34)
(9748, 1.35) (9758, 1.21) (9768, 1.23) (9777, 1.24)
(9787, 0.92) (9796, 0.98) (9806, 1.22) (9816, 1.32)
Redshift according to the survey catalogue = 0.238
